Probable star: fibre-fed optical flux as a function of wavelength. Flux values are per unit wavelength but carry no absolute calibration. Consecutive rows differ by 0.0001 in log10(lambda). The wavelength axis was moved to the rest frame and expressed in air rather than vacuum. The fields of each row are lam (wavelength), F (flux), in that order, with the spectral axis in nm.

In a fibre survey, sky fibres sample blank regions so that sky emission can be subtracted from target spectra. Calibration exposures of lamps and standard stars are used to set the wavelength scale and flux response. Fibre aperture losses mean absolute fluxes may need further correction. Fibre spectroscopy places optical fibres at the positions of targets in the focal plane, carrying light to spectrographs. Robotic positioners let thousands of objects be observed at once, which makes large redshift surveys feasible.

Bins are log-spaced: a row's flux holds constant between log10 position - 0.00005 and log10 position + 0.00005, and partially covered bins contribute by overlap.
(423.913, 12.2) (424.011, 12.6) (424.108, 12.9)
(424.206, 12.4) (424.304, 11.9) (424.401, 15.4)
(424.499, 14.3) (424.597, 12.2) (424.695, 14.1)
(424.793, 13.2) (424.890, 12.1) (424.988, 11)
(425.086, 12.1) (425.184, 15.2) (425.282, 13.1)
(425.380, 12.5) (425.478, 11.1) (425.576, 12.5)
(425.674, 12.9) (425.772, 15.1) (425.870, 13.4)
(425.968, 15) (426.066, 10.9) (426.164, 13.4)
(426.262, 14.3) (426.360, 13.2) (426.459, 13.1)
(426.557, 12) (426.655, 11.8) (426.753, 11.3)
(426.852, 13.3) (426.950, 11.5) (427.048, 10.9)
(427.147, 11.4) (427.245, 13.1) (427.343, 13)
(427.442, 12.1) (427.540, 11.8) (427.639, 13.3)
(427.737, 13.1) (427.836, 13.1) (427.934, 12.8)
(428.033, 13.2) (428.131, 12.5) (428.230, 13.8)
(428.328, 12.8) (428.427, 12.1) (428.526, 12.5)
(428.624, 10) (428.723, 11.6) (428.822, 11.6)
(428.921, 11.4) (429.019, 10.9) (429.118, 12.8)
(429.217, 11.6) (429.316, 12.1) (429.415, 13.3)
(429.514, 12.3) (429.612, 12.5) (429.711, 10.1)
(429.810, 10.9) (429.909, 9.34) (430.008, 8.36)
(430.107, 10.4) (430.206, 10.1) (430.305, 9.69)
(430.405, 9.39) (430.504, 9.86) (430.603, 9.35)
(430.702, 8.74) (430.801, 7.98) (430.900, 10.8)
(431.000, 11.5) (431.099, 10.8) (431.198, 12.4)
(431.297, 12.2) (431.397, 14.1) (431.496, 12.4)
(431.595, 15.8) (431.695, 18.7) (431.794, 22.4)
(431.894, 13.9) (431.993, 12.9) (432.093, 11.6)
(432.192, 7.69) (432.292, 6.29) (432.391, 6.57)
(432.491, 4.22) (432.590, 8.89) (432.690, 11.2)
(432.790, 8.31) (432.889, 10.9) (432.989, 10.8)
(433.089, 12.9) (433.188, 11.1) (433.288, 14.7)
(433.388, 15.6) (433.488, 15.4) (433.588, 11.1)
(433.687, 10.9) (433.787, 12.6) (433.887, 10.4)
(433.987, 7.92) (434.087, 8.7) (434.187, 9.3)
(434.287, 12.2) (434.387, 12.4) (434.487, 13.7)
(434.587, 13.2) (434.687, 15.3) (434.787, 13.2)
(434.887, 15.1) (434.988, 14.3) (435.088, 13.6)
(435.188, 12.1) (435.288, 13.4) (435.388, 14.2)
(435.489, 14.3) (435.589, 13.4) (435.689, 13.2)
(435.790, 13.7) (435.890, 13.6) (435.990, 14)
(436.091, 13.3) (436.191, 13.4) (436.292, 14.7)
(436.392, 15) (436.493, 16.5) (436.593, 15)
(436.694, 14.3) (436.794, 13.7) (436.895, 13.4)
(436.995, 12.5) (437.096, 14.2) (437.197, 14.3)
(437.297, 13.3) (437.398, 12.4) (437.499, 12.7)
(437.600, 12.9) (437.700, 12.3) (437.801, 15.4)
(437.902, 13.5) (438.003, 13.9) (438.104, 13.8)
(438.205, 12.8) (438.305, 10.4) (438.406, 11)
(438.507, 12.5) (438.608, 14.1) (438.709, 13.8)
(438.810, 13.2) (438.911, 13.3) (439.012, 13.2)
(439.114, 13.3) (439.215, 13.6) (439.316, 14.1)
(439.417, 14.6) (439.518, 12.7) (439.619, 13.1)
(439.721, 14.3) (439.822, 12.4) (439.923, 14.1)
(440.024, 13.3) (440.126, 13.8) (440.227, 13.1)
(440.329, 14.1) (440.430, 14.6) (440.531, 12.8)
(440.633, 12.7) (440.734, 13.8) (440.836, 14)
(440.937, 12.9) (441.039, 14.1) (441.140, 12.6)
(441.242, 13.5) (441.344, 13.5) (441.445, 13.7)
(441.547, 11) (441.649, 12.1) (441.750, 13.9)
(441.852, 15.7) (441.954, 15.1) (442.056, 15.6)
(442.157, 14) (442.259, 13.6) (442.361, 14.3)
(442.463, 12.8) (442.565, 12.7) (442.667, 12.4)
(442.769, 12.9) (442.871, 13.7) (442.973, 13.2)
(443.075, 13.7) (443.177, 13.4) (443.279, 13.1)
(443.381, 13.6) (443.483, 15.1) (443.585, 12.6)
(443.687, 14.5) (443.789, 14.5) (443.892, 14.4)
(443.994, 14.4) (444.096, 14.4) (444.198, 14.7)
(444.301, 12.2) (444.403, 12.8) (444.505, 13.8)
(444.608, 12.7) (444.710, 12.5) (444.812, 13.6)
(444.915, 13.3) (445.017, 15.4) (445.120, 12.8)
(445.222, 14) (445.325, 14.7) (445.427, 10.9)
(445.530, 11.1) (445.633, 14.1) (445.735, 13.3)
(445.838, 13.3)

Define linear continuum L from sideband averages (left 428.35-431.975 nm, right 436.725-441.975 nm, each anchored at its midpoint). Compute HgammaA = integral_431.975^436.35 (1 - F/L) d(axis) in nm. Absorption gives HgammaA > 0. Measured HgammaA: 0.188 nm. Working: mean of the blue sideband 11.8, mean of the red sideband 13.4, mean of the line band 12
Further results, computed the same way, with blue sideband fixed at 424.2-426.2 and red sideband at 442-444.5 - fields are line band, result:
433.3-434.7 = 0.14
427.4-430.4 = 0.34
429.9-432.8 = 0.51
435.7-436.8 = -0.07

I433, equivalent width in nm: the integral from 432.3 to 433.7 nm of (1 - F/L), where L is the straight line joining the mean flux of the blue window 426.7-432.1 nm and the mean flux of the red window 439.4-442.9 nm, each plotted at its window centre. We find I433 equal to 0.19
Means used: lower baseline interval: 12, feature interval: 10.8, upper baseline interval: 13.5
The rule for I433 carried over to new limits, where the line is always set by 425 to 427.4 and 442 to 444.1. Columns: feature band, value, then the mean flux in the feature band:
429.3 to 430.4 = 0.19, 10.7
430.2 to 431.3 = 0.24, 10.2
